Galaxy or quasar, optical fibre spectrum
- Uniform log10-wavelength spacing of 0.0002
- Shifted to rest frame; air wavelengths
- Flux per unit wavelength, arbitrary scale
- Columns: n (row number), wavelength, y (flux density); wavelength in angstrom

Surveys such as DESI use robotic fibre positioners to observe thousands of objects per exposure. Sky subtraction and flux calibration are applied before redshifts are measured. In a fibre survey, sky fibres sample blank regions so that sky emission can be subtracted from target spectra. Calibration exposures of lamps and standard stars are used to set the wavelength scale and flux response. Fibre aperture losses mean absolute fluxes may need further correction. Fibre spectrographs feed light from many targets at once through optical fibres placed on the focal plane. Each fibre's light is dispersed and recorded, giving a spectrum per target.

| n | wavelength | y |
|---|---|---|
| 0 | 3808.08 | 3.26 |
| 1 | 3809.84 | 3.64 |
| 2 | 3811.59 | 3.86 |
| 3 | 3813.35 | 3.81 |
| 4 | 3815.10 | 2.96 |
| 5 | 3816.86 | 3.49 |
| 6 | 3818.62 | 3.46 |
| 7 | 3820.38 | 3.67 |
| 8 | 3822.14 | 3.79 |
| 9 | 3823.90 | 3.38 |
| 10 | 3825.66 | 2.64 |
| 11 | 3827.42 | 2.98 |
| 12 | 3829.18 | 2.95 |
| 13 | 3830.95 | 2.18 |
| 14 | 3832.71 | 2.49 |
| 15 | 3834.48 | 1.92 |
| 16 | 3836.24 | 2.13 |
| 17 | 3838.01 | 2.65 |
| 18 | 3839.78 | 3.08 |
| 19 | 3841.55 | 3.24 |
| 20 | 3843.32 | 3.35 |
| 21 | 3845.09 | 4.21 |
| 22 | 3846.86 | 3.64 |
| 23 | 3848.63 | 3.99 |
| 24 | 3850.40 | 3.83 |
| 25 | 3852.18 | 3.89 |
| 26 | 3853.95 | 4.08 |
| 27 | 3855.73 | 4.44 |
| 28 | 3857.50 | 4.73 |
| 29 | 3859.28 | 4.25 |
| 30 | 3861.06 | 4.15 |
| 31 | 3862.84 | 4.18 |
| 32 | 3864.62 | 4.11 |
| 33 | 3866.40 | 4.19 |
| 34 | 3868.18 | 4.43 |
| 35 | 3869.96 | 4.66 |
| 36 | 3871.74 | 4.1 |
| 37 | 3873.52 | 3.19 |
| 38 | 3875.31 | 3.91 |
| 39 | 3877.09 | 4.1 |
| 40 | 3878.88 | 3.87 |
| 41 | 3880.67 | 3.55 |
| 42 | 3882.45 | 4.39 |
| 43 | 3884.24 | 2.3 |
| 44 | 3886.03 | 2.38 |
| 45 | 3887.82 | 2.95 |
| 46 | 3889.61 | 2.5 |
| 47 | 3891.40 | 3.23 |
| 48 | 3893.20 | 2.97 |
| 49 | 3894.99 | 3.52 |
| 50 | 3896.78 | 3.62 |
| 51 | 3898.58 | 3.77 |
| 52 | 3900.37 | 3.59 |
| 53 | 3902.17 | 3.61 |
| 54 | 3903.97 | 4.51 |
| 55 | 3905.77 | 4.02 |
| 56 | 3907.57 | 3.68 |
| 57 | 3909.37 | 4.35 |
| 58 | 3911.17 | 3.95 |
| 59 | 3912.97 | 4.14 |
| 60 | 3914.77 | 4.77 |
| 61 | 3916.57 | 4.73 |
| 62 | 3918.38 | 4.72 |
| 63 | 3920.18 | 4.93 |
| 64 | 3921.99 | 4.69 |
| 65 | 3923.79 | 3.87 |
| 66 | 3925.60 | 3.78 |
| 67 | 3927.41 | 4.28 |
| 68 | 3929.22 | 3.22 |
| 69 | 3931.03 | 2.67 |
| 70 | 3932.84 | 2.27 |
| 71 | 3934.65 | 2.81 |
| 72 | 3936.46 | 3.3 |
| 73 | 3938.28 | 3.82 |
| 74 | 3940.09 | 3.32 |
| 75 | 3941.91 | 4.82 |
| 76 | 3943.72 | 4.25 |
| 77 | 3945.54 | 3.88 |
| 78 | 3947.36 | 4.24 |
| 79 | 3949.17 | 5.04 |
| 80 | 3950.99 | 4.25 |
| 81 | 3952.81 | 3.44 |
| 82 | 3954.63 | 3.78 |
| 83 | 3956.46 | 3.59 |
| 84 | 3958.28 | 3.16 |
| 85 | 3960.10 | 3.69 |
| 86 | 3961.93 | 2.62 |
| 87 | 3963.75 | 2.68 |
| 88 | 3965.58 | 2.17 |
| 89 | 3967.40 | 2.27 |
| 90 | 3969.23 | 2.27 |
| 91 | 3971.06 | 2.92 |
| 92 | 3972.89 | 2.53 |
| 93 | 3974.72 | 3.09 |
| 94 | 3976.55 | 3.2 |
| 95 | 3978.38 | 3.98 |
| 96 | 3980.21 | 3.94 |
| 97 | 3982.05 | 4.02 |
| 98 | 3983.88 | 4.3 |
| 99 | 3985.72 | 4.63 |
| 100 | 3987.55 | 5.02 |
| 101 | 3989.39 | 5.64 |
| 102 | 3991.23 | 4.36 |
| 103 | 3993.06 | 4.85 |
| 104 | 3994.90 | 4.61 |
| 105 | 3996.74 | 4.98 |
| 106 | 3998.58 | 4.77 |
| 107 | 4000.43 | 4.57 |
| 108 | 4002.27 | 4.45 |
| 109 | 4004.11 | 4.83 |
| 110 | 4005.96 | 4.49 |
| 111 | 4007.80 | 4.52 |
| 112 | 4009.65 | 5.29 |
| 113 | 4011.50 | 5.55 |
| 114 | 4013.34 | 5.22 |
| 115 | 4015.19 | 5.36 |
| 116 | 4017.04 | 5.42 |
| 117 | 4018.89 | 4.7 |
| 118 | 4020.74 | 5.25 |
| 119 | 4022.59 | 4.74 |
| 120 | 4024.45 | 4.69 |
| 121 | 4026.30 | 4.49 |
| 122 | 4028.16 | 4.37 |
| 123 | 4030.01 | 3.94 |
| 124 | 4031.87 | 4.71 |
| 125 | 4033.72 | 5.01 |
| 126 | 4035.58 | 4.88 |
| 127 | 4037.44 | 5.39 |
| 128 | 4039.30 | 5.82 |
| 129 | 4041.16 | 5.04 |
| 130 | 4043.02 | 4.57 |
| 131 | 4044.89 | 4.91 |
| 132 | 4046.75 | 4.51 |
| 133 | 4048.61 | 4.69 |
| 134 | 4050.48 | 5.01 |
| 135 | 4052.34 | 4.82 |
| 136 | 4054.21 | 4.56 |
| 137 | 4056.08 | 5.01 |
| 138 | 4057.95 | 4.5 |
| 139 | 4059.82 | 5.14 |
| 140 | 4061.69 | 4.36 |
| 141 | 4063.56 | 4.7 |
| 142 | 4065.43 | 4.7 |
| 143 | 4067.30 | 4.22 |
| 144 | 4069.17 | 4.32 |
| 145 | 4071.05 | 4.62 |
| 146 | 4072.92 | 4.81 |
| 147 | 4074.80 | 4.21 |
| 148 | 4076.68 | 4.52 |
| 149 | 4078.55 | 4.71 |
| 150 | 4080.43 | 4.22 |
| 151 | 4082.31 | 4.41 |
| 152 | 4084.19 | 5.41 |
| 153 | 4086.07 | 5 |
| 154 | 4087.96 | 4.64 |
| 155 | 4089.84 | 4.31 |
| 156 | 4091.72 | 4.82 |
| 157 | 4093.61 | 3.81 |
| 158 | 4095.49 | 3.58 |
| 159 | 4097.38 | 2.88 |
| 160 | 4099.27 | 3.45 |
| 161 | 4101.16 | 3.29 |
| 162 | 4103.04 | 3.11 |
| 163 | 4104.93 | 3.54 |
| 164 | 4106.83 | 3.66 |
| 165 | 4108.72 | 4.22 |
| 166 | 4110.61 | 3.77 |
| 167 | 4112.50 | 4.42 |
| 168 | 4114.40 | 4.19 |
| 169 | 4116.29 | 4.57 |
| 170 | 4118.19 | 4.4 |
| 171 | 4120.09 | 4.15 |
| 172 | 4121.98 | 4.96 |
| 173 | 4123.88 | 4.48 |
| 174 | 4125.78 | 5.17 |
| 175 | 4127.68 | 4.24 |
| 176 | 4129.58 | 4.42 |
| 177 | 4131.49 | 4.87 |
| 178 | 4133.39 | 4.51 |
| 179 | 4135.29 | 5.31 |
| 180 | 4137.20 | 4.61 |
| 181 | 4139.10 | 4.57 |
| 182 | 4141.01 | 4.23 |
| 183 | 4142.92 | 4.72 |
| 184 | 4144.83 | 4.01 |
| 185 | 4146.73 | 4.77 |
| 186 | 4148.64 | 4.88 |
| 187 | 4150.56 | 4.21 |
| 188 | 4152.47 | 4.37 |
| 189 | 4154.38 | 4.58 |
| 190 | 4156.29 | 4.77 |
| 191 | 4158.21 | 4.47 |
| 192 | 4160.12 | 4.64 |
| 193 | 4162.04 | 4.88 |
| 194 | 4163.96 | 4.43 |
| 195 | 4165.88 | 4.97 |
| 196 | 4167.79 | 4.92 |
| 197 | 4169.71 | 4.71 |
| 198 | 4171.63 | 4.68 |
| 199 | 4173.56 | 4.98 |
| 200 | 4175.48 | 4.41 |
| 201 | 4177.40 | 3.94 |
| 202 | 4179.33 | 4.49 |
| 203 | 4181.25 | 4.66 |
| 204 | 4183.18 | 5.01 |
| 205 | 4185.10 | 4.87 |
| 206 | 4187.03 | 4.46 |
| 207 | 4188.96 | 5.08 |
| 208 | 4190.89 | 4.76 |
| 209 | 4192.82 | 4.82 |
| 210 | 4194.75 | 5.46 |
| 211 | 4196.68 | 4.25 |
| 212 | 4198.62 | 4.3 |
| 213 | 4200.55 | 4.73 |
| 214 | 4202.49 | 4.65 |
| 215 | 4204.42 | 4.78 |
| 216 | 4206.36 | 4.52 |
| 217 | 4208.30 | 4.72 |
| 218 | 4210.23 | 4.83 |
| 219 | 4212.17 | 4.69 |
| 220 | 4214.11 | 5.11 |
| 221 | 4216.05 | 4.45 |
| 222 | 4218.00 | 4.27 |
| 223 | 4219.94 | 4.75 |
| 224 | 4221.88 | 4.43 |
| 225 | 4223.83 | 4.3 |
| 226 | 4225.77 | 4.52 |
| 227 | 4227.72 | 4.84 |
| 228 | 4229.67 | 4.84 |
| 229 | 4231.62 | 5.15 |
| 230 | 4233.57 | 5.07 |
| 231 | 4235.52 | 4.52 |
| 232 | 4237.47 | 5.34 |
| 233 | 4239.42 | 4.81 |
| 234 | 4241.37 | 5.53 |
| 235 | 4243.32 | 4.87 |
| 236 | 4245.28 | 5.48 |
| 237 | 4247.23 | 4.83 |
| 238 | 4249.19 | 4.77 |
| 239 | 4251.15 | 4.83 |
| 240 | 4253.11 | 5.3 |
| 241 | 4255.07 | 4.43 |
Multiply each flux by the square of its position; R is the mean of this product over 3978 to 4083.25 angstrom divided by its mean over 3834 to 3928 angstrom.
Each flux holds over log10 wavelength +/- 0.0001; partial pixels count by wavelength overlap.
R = 1.3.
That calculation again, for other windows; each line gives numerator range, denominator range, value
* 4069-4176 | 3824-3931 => 1.36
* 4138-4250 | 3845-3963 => 1.42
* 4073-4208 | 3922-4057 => 1.14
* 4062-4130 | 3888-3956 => 1.22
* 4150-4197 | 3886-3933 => 1.41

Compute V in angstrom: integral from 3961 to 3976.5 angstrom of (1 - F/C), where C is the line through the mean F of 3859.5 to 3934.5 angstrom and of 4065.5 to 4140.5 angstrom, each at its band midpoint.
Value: 5.4 angstrom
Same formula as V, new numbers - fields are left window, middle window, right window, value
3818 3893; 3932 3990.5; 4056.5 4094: 6.2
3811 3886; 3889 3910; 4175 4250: 0.6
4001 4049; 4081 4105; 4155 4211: 3.8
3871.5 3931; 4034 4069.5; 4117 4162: -4.3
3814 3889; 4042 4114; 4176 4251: -1.1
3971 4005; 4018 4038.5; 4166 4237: -1.8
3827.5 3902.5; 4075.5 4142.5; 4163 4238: 1.3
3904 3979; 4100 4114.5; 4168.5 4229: 1.9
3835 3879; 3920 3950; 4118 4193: 1.8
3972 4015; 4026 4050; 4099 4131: -2.4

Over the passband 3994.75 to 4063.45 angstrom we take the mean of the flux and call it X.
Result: 4.84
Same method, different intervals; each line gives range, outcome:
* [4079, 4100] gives 4.25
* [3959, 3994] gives 3.59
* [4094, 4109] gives 3.45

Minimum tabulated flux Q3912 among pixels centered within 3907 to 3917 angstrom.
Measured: 3.68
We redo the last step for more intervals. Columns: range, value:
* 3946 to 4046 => 2.17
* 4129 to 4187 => 3.94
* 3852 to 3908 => 2.3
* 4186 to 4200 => 4.25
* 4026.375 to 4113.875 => 2.88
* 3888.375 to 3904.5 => 2.5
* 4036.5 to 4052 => 4.51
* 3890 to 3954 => 2.27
